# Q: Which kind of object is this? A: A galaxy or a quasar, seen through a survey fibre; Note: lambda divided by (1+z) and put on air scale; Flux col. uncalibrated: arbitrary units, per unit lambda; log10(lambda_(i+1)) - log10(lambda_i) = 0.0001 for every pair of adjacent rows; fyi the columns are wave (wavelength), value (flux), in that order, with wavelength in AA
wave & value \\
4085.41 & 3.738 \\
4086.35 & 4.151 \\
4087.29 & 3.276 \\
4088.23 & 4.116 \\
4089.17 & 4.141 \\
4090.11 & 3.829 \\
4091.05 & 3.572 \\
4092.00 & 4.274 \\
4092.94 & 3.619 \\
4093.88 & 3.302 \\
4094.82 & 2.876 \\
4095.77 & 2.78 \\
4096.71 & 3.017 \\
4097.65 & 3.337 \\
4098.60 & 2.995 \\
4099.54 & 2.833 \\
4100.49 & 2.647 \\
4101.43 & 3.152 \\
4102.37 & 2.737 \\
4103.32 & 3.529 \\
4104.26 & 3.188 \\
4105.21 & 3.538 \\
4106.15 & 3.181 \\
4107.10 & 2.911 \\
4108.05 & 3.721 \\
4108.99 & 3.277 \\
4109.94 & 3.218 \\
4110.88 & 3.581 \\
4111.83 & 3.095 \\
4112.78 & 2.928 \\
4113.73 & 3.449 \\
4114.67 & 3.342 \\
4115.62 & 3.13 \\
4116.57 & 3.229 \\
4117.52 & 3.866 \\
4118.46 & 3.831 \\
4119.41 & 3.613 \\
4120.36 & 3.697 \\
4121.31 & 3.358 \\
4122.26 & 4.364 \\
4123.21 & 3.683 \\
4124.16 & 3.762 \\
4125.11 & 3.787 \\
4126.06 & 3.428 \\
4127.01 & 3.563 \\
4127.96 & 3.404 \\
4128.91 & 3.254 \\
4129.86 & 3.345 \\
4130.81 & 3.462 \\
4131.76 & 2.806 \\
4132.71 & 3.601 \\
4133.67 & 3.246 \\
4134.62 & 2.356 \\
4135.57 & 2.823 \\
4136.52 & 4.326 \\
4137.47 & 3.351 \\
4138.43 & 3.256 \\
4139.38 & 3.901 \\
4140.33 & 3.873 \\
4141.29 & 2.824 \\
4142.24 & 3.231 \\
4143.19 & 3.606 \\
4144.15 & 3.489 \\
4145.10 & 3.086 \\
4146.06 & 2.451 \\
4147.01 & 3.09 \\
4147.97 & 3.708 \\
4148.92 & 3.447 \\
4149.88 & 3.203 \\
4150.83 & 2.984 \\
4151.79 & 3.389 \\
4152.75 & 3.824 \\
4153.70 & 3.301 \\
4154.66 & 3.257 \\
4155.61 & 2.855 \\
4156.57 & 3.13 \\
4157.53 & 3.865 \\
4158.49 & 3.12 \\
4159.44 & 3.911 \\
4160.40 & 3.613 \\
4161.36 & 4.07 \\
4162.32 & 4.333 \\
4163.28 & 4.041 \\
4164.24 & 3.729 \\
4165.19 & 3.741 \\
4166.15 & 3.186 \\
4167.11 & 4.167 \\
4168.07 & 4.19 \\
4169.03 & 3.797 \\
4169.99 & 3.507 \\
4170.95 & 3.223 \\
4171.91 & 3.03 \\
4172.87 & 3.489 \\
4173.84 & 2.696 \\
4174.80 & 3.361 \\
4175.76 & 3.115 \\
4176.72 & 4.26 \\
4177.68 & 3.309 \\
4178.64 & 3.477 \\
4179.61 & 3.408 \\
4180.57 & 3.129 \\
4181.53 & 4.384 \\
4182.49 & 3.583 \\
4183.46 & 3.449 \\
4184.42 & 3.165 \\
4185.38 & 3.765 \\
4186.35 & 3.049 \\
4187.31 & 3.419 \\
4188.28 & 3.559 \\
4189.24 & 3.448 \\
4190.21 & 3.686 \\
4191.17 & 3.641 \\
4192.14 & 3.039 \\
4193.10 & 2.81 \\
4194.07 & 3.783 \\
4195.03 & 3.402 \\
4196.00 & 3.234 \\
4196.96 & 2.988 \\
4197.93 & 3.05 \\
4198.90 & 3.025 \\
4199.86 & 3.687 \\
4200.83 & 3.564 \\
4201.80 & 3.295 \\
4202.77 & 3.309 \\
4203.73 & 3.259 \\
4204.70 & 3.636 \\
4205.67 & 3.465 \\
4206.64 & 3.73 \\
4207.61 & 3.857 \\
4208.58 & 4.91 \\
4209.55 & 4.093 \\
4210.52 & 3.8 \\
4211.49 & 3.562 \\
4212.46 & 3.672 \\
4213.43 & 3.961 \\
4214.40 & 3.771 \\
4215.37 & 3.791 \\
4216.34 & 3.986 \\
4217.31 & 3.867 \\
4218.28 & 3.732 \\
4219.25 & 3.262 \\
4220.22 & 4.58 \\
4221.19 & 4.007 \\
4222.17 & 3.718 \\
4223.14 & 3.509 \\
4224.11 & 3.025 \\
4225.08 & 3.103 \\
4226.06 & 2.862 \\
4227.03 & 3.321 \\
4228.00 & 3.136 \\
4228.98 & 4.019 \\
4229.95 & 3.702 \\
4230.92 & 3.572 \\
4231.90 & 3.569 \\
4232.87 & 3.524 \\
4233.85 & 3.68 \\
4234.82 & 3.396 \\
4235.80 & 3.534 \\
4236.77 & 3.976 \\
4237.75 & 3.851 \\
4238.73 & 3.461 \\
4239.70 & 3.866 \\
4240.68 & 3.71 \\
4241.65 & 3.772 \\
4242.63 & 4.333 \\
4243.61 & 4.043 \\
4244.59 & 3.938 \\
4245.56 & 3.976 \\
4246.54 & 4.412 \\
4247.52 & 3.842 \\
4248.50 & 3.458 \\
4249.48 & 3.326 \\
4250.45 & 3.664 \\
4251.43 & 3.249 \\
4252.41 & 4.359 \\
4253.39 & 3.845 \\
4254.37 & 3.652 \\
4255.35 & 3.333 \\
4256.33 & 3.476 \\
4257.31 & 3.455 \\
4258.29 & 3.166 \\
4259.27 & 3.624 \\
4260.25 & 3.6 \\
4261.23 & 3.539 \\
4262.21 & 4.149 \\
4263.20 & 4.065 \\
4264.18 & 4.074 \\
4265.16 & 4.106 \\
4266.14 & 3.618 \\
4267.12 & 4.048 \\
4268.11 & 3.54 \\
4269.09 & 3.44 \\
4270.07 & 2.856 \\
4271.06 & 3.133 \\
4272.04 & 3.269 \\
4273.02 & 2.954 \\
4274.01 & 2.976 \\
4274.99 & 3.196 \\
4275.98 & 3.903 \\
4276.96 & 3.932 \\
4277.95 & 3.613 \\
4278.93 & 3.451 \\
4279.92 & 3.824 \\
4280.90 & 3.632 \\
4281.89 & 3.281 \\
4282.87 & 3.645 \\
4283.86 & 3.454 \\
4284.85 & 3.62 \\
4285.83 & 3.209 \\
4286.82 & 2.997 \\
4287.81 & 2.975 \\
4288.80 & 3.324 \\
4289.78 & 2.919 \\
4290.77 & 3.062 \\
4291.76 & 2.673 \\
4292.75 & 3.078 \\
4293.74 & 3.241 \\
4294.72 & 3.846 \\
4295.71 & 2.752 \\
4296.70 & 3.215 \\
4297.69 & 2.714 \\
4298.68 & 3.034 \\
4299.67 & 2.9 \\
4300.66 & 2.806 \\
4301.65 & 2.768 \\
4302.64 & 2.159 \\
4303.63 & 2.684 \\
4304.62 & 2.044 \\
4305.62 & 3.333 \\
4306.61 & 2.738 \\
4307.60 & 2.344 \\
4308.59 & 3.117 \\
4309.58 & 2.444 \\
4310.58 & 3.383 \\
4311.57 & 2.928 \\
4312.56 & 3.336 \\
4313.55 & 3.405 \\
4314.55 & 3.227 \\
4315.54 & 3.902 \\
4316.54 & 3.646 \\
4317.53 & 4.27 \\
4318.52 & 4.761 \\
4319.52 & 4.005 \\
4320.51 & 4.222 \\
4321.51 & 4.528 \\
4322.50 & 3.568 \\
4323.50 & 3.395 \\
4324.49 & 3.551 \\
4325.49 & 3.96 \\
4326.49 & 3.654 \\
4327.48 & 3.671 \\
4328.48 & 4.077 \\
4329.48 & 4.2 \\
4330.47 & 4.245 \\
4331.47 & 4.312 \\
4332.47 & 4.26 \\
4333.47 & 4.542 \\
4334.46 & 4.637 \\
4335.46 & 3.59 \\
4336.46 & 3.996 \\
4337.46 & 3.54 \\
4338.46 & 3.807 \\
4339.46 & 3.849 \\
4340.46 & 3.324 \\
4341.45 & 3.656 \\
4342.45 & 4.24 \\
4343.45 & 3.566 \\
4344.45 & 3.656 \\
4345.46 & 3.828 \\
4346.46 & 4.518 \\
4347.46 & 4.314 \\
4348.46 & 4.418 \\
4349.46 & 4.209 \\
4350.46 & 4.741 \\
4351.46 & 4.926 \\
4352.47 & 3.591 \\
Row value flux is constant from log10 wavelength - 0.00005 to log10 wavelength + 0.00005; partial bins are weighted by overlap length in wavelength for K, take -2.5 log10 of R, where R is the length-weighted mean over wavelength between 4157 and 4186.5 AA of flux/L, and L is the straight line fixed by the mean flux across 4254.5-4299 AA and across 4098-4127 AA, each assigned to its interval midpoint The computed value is -0.06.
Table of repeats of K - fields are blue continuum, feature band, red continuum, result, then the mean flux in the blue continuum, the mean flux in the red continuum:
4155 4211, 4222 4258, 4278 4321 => -0.080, 3.53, 3.22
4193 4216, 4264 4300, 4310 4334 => 0.135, 3.58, 3.87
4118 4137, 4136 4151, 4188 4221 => 0.044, 3.48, 3.61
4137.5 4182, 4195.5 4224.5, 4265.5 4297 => -0.070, 3.48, 3.34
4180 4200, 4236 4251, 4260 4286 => -0.098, 3.39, 3.56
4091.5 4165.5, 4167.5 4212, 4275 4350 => -0.018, 3.39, 3.53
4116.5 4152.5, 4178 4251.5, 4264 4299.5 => -0.072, 3.42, 3.34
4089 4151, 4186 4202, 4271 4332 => 0.007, 3.35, 3.37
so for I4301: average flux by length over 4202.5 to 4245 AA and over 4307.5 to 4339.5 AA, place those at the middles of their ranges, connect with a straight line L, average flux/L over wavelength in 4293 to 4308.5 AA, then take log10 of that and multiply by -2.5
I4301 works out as 0.303 mag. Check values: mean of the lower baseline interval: 3.7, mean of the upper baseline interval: 3.79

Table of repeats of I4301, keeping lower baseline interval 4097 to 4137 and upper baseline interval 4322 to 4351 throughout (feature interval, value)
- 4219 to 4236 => 0.040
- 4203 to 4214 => -0.056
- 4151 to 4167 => -0.037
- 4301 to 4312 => 0.389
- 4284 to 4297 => 0.215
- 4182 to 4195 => 0.043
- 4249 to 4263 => 0.040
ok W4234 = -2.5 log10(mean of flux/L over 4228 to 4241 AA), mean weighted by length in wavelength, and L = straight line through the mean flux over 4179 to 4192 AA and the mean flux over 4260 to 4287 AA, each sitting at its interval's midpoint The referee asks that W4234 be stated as -0.041 mag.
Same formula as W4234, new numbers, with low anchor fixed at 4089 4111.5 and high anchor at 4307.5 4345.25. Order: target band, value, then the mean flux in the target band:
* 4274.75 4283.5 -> 0.016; 3.62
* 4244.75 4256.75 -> -0.034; 3.72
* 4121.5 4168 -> -0.027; 3.47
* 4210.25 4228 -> -0.025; 3.63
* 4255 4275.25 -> 0.040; 3.51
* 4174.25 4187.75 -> -0.008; 3.49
